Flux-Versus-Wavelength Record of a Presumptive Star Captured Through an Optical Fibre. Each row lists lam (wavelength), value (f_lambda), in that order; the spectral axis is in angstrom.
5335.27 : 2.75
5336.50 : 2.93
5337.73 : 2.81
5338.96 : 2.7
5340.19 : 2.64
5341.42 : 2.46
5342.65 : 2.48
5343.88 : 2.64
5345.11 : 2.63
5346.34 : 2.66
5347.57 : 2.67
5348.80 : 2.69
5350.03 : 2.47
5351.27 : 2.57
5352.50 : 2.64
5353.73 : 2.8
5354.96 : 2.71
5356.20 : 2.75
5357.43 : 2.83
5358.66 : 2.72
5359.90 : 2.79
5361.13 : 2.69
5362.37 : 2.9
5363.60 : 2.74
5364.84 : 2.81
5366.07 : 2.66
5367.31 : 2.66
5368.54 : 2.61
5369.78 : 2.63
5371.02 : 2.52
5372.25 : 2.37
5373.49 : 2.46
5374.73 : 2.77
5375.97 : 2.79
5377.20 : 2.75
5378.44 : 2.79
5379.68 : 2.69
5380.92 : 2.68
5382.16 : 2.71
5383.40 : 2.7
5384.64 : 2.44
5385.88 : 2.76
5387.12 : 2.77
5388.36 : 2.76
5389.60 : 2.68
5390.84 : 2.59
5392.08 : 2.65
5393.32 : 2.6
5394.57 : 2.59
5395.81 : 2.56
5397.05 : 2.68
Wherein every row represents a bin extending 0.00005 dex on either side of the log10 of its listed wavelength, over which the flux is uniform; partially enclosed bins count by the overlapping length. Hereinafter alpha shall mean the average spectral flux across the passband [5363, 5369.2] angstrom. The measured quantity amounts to 2.69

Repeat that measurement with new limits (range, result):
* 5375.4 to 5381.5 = 2.74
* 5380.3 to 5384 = 2.7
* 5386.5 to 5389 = 2.77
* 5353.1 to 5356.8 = 2.75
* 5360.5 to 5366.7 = 2.76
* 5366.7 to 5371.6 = 2.6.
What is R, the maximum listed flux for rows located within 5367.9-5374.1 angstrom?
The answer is 2.63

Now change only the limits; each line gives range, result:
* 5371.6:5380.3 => 2.79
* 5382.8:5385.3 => 2.7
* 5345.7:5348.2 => 2.67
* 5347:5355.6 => 2.8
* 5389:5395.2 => 2.68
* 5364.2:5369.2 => 2.81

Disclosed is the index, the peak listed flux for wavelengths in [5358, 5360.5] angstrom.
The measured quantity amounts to 2.79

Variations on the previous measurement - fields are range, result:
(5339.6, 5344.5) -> 2.64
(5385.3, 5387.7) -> 2.77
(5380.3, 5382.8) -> 2.71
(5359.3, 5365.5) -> 2.9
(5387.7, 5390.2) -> 2.76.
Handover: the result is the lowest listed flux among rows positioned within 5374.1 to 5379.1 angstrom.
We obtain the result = 2.75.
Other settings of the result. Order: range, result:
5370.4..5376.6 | 2.37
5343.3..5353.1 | 2.47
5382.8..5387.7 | 2.44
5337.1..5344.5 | 2.46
